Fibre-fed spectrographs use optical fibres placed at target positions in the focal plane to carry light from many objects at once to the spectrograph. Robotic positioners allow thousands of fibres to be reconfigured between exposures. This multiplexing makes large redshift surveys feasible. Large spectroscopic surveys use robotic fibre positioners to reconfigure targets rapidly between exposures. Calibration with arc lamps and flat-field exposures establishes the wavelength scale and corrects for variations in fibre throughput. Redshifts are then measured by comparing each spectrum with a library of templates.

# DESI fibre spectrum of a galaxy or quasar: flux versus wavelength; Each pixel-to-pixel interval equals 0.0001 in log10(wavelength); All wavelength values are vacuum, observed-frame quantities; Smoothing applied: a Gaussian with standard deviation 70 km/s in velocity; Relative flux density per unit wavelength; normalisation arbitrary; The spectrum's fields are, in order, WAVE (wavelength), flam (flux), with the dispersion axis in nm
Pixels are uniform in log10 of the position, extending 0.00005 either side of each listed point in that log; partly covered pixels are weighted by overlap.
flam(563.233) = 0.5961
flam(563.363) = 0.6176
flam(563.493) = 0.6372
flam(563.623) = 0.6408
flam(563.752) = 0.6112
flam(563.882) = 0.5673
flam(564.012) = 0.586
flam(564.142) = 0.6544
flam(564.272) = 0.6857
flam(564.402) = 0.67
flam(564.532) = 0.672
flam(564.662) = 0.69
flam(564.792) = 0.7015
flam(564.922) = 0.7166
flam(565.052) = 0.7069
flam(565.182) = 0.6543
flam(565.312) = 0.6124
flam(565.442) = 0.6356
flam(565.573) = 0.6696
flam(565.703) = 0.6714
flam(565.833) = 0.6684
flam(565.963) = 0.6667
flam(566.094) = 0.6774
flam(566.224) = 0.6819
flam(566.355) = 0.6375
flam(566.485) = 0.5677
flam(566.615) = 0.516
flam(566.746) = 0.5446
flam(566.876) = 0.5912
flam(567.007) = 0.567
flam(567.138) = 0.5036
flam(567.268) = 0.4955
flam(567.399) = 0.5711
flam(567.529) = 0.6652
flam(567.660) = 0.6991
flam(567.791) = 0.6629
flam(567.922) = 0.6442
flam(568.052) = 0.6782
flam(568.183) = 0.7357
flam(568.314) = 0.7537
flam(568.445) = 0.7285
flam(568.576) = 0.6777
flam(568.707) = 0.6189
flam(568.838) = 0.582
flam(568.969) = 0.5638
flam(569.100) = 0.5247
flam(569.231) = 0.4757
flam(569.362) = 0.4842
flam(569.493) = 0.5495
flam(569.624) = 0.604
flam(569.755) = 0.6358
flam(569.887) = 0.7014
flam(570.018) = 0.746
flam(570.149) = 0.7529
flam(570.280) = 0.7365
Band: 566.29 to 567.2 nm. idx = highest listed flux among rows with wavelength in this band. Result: 0.6375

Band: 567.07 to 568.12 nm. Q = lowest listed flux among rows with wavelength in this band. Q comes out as 0.4955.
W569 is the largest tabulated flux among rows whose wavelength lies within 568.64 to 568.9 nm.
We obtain 0.6189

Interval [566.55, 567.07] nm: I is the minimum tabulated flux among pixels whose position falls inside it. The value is 0.516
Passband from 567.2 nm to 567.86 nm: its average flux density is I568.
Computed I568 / 0.618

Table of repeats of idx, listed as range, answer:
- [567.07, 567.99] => 0.6991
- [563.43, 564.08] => 0.6408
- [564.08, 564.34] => 0.6857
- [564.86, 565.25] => 0.7166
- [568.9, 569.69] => 0.604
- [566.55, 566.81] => 0.5446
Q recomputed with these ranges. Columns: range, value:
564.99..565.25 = 0.6543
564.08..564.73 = 0.6544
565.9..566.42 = 0.6375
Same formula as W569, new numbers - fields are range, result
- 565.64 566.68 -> 0.6819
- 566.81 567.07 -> 0.5912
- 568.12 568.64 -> 0.7537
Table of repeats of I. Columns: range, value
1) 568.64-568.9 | 0.582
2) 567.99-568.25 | 0.6782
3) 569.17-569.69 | 0.4757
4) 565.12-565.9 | 0.6124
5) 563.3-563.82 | 0.6112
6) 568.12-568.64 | 0.6777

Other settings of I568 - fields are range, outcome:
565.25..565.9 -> 0.652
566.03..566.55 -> 0.642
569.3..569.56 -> 0.518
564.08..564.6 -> 0.671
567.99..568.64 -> 0.714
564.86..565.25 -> 0.692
